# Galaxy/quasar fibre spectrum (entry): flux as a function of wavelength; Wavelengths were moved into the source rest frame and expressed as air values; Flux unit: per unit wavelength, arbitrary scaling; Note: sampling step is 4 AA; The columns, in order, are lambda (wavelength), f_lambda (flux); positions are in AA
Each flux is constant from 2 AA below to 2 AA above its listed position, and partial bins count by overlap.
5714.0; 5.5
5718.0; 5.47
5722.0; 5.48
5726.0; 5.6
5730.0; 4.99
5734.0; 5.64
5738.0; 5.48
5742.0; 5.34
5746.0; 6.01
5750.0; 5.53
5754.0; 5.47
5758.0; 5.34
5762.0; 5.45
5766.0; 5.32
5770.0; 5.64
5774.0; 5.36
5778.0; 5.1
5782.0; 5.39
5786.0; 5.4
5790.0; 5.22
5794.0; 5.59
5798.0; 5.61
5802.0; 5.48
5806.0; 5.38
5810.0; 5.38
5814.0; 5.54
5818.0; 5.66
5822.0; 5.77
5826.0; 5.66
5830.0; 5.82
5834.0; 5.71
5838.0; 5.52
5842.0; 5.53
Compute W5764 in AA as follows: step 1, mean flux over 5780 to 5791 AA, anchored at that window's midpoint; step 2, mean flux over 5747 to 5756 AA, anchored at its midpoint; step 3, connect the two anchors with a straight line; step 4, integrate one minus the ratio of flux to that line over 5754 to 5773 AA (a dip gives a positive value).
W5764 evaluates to 0.2 AA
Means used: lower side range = 5.56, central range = 5.44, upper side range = 5.35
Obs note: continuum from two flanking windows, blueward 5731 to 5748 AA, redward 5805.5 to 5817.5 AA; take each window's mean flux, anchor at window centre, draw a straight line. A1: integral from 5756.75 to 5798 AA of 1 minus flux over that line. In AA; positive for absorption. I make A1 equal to 1.0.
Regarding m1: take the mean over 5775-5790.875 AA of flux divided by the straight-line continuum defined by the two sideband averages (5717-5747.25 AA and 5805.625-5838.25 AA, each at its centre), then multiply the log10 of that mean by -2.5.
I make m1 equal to 0.055 mag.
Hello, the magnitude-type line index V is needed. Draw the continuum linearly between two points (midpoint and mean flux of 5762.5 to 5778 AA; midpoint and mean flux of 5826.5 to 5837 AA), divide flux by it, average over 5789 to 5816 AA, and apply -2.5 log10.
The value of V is 0.02 mag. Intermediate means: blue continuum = 5.4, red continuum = 5.73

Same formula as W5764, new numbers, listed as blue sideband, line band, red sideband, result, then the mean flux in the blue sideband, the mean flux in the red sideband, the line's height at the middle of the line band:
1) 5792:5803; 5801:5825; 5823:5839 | 0.4 AA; 5.57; 5.69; 5.63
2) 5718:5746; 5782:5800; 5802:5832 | 0.3 AA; 5.47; 5.59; 5.55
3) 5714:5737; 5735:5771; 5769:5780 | -0.8 AA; 5.44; 5.34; 5.39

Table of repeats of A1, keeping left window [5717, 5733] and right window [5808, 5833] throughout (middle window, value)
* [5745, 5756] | -0.4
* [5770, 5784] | 0.5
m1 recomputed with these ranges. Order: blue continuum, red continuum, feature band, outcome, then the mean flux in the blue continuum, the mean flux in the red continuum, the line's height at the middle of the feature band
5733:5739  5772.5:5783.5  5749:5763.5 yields -0.004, 5.56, 5.28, 5.42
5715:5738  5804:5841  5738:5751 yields -0.027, 5.44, 5.6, 5.47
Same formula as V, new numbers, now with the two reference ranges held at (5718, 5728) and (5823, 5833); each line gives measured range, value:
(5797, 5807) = 0.04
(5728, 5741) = 0.04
